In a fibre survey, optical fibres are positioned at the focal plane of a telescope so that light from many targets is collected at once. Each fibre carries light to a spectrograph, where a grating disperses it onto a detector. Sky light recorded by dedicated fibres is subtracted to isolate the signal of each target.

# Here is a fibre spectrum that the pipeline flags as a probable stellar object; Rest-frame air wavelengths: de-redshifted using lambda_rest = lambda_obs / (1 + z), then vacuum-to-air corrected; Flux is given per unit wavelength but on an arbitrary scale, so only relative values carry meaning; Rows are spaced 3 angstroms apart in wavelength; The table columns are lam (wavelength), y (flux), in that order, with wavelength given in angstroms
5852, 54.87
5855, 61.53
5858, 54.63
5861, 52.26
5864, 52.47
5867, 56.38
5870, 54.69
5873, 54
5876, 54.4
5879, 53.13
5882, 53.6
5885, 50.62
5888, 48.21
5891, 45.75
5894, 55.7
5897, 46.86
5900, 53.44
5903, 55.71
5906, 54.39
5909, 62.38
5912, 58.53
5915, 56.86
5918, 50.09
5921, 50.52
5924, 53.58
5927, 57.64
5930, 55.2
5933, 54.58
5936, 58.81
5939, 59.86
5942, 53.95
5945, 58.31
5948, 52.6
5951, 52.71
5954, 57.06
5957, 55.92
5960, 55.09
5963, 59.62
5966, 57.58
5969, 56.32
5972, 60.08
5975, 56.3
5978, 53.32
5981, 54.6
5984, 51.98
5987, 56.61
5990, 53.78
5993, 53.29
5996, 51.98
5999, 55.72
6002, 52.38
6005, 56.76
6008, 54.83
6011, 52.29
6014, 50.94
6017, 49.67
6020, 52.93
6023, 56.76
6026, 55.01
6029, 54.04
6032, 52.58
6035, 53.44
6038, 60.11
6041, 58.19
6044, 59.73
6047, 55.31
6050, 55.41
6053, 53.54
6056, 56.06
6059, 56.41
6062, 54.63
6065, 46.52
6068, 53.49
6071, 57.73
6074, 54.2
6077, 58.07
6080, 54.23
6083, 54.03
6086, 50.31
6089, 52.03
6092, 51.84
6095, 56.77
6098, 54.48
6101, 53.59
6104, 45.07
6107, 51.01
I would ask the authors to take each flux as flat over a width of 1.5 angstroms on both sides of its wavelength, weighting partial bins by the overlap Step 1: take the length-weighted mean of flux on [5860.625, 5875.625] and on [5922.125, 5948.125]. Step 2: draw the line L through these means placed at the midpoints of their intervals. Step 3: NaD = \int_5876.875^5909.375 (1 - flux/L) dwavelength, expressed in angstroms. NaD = 1.5 angstroms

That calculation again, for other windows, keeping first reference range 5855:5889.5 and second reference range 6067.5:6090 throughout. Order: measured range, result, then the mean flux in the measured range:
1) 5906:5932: -0.9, 55.5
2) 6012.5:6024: 0.4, 52.4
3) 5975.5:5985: 0.0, 53.7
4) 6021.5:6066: -0.9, 55.3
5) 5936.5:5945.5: -0.6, 57.4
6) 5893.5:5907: 0.2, 53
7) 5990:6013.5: 0.1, 53.8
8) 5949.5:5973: -1.3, 56.7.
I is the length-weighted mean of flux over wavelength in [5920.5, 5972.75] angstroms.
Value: 56.1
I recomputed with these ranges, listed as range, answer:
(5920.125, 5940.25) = 55.9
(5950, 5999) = 55.4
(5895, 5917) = 55.3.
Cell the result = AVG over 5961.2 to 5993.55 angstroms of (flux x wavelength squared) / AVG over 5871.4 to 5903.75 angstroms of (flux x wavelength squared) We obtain 1.1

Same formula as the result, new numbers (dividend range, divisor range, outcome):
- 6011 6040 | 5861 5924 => 1.06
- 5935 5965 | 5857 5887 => 1.08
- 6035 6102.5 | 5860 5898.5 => 1.12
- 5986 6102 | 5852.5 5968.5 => 1.04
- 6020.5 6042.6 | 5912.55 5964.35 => 1.03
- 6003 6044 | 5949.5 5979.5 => 0.99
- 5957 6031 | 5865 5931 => 1.05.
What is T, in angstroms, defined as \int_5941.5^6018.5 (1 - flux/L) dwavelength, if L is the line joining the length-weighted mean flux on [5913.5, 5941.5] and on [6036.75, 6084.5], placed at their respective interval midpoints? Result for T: 0.73 angstroms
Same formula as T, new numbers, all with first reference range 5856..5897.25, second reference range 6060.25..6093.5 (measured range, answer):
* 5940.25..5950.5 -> -0.4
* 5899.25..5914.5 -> -1.3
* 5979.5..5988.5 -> -0.2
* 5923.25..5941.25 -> -1.3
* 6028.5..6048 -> -1.1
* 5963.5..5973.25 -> -0.9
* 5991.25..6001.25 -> -0.1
